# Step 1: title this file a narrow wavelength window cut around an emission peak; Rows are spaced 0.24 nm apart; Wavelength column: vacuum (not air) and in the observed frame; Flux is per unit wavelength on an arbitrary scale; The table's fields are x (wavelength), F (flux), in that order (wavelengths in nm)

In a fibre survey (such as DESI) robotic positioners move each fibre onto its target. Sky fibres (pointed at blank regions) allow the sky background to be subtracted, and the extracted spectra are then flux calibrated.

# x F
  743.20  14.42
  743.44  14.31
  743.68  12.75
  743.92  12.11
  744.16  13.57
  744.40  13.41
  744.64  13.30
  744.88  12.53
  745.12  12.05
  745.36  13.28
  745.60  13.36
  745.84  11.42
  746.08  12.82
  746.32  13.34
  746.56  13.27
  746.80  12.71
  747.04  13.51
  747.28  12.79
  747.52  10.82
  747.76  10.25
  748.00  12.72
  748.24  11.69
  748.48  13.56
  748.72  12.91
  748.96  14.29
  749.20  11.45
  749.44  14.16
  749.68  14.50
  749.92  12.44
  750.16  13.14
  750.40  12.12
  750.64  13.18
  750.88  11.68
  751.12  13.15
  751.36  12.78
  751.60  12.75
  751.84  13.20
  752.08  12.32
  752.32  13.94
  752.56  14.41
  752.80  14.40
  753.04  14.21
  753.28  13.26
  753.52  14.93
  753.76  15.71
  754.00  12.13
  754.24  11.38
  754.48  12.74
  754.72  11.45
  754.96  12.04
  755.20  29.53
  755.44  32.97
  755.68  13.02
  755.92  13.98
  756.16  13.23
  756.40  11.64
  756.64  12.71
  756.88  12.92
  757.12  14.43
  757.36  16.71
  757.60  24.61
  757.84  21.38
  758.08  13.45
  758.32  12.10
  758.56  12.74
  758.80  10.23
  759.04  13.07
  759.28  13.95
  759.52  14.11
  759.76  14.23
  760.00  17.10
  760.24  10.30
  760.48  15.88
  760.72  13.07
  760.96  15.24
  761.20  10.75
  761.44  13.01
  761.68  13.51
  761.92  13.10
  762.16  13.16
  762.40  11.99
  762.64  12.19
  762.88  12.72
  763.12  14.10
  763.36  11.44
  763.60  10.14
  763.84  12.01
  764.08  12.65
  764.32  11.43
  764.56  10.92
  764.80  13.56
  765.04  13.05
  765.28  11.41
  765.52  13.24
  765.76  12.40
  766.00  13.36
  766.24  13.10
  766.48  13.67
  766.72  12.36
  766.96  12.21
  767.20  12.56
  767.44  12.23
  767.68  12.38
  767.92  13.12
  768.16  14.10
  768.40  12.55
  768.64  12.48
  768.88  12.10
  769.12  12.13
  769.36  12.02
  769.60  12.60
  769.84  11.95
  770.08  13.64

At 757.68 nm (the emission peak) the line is [N II]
